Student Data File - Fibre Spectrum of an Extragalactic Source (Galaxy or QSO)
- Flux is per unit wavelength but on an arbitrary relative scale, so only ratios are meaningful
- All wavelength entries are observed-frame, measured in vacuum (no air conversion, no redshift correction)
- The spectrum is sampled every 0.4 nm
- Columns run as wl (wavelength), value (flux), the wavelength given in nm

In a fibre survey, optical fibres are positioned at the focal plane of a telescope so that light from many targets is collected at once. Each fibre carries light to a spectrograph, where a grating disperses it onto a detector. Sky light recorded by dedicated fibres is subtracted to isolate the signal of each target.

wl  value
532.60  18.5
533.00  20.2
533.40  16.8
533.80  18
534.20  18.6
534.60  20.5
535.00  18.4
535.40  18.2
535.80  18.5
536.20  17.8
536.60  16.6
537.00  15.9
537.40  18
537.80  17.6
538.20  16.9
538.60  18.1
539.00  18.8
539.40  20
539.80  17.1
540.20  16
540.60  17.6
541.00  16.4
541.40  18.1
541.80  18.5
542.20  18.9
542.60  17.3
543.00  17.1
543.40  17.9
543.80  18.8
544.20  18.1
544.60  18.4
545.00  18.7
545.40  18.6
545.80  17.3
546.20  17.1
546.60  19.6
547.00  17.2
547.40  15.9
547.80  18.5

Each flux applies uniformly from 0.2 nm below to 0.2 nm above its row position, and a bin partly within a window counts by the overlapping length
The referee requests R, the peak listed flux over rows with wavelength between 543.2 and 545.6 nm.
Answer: 18.8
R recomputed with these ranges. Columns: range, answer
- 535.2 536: 18.5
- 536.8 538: 18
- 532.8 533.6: 20.2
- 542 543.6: 18.9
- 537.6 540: 20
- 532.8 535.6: 20.5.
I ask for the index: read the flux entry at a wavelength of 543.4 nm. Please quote 17.9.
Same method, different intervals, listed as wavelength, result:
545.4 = 18.6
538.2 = 16.9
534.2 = 18.6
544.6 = 18.4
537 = 15.9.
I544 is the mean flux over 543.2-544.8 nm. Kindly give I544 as 18.3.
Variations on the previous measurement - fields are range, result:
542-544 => 18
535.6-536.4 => 18.1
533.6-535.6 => 18.7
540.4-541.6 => 17.4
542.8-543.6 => 17.5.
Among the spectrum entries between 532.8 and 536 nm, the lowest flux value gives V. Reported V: 16.8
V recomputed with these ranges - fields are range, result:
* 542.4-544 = 17.1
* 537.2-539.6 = 16.9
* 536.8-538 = 15.9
